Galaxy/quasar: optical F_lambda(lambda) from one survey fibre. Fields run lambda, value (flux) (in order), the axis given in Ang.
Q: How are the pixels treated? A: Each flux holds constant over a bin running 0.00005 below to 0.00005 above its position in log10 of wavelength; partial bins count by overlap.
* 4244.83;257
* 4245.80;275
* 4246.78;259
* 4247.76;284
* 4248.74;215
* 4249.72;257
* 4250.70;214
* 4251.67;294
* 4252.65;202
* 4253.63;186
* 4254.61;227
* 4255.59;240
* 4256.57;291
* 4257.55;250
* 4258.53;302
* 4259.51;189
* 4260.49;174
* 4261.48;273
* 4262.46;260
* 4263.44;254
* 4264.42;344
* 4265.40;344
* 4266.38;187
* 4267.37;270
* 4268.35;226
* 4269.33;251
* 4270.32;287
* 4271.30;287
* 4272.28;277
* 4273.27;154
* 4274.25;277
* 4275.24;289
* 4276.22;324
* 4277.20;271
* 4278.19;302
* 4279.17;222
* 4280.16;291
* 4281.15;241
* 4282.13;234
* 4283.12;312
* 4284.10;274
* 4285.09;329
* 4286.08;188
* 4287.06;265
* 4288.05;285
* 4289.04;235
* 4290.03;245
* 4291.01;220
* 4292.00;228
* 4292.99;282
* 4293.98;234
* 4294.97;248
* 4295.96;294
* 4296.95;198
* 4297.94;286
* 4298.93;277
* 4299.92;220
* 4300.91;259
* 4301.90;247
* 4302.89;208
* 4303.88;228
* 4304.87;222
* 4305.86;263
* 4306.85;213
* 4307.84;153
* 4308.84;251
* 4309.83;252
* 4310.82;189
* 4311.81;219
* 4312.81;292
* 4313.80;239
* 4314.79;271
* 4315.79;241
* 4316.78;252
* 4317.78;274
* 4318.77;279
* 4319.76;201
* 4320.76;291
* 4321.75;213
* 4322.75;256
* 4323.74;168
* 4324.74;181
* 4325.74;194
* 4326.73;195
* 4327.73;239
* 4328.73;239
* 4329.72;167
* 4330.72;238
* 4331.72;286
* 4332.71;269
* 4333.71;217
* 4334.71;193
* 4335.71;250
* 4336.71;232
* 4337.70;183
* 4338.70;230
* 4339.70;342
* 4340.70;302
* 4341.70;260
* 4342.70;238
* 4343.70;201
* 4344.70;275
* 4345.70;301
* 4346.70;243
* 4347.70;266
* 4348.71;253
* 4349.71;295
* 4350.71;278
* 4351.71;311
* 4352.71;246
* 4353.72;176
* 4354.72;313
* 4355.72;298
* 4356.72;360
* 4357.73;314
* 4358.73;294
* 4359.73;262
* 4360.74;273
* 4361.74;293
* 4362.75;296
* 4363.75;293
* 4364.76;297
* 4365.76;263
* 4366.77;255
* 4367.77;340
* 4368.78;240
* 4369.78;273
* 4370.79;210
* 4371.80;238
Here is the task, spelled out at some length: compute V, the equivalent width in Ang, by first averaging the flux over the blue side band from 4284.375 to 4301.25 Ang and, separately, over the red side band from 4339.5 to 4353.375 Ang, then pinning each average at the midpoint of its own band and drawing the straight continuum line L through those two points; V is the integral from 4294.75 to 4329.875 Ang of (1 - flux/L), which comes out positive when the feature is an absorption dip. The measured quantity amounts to 3.3 Ang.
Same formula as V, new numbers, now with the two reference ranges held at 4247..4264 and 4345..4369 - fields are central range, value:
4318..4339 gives 3.5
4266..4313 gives 1.0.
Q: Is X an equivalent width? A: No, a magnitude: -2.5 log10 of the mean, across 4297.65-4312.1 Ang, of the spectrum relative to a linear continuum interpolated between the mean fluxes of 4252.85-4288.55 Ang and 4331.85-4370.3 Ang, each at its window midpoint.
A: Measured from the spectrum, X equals 0.14 mag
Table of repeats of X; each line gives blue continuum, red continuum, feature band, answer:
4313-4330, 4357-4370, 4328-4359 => 0.00 mag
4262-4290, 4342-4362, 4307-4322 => 0.13 mag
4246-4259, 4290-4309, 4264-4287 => -0.11 mag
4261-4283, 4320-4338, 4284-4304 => 0.00 mag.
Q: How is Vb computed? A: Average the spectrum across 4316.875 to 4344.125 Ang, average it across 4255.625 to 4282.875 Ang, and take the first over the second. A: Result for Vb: 0.9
